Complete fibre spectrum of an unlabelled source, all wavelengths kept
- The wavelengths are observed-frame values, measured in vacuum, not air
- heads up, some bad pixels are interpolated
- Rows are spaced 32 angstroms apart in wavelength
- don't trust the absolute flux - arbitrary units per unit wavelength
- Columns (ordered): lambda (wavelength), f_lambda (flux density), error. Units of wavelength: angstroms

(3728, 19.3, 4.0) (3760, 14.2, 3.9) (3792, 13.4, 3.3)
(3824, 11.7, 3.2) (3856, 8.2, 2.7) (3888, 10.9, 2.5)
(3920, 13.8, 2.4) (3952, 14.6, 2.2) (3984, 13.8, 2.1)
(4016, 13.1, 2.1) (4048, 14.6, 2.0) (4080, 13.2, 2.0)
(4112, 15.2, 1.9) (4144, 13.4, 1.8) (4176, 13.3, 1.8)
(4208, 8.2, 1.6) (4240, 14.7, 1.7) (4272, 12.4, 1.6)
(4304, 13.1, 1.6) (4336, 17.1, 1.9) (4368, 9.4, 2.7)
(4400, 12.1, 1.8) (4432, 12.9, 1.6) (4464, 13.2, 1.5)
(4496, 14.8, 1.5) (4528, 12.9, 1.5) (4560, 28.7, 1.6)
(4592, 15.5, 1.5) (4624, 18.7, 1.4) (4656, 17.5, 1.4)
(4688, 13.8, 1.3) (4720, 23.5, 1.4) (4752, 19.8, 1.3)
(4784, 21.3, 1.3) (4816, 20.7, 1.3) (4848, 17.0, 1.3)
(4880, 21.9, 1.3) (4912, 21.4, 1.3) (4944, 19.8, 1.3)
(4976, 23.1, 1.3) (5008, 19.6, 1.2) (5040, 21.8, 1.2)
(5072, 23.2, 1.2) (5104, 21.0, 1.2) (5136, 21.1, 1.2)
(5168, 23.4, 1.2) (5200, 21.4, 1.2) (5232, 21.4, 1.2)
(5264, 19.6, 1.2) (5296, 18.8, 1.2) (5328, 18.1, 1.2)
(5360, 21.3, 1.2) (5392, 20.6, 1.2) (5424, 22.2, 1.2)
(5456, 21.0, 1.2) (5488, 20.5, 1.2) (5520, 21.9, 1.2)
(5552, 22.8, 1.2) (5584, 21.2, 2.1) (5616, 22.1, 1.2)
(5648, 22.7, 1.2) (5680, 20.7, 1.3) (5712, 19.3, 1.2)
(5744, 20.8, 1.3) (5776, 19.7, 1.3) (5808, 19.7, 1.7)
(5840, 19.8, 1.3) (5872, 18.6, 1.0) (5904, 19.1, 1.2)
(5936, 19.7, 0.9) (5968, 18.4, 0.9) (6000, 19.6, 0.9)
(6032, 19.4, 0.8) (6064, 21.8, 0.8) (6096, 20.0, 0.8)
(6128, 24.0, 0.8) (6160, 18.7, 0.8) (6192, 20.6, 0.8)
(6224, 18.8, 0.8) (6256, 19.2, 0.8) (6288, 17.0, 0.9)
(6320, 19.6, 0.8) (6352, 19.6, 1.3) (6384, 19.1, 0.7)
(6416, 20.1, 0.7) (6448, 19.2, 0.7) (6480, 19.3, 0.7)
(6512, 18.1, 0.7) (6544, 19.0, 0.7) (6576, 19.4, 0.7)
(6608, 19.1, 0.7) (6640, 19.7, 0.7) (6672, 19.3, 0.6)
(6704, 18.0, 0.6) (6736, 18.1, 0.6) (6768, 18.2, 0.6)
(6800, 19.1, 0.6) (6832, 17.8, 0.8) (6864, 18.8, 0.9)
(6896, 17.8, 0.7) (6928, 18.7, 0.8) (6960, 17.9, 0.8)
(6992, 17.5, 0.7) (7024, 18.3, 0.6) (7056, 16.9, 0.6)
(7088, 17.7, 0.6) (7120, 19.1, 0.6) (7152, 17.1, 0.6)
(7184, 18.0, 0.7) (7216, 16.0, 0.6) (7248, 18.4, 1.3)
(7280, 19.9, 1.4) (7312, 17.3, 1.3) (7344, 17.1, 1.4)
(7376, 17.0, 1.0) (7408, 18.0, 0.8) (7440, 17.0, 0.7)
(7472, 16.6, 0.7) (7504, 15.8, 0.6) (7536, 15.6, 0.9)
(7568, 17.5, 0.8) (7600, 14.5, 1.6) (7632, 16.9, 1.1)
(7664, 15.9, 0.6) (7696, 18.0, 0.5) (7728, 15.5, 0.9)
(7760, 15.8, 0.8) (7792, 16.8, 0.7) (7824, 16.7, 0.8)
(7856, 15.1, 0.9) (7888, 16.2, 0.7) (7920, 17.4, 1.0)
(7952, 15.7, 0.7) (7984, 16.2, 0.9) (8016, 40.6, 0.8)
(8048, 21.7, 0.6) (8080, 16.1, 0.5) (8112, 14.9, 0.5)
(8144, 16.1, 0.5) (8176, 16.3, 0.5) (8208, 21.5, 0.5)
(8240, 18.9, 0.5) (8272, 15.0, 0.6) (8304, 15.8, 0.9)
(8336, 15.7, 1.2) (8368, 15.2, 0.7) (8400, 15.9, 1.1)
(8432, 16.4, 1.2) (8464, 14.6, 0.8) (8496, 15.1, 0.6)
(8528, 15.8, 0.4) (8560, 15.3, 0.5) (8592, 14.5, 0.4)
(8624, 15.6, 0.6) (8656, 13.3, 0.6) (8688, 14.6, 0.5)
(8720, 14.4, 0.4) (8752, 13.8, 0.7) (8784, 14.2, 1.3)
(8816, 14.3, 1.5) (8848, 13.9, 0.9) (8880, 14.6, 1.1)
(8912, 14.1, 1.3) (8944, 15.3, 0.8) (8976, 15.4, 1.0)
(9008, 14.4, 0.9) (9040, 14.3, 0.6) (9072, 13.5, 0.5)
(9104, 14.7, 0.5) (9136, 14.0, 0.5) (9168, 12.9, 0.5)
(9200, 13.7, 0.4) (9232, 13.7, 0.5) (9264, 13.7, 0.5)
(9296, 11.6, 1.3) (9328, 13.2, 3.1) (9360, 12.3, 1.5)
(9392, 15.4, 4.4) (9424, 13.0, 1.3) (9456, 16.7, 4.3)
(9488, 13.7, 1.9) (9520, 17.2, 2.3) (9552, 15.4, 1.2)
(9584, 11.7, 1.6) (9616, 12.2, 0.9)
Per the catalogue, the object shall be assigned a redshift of 0.22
